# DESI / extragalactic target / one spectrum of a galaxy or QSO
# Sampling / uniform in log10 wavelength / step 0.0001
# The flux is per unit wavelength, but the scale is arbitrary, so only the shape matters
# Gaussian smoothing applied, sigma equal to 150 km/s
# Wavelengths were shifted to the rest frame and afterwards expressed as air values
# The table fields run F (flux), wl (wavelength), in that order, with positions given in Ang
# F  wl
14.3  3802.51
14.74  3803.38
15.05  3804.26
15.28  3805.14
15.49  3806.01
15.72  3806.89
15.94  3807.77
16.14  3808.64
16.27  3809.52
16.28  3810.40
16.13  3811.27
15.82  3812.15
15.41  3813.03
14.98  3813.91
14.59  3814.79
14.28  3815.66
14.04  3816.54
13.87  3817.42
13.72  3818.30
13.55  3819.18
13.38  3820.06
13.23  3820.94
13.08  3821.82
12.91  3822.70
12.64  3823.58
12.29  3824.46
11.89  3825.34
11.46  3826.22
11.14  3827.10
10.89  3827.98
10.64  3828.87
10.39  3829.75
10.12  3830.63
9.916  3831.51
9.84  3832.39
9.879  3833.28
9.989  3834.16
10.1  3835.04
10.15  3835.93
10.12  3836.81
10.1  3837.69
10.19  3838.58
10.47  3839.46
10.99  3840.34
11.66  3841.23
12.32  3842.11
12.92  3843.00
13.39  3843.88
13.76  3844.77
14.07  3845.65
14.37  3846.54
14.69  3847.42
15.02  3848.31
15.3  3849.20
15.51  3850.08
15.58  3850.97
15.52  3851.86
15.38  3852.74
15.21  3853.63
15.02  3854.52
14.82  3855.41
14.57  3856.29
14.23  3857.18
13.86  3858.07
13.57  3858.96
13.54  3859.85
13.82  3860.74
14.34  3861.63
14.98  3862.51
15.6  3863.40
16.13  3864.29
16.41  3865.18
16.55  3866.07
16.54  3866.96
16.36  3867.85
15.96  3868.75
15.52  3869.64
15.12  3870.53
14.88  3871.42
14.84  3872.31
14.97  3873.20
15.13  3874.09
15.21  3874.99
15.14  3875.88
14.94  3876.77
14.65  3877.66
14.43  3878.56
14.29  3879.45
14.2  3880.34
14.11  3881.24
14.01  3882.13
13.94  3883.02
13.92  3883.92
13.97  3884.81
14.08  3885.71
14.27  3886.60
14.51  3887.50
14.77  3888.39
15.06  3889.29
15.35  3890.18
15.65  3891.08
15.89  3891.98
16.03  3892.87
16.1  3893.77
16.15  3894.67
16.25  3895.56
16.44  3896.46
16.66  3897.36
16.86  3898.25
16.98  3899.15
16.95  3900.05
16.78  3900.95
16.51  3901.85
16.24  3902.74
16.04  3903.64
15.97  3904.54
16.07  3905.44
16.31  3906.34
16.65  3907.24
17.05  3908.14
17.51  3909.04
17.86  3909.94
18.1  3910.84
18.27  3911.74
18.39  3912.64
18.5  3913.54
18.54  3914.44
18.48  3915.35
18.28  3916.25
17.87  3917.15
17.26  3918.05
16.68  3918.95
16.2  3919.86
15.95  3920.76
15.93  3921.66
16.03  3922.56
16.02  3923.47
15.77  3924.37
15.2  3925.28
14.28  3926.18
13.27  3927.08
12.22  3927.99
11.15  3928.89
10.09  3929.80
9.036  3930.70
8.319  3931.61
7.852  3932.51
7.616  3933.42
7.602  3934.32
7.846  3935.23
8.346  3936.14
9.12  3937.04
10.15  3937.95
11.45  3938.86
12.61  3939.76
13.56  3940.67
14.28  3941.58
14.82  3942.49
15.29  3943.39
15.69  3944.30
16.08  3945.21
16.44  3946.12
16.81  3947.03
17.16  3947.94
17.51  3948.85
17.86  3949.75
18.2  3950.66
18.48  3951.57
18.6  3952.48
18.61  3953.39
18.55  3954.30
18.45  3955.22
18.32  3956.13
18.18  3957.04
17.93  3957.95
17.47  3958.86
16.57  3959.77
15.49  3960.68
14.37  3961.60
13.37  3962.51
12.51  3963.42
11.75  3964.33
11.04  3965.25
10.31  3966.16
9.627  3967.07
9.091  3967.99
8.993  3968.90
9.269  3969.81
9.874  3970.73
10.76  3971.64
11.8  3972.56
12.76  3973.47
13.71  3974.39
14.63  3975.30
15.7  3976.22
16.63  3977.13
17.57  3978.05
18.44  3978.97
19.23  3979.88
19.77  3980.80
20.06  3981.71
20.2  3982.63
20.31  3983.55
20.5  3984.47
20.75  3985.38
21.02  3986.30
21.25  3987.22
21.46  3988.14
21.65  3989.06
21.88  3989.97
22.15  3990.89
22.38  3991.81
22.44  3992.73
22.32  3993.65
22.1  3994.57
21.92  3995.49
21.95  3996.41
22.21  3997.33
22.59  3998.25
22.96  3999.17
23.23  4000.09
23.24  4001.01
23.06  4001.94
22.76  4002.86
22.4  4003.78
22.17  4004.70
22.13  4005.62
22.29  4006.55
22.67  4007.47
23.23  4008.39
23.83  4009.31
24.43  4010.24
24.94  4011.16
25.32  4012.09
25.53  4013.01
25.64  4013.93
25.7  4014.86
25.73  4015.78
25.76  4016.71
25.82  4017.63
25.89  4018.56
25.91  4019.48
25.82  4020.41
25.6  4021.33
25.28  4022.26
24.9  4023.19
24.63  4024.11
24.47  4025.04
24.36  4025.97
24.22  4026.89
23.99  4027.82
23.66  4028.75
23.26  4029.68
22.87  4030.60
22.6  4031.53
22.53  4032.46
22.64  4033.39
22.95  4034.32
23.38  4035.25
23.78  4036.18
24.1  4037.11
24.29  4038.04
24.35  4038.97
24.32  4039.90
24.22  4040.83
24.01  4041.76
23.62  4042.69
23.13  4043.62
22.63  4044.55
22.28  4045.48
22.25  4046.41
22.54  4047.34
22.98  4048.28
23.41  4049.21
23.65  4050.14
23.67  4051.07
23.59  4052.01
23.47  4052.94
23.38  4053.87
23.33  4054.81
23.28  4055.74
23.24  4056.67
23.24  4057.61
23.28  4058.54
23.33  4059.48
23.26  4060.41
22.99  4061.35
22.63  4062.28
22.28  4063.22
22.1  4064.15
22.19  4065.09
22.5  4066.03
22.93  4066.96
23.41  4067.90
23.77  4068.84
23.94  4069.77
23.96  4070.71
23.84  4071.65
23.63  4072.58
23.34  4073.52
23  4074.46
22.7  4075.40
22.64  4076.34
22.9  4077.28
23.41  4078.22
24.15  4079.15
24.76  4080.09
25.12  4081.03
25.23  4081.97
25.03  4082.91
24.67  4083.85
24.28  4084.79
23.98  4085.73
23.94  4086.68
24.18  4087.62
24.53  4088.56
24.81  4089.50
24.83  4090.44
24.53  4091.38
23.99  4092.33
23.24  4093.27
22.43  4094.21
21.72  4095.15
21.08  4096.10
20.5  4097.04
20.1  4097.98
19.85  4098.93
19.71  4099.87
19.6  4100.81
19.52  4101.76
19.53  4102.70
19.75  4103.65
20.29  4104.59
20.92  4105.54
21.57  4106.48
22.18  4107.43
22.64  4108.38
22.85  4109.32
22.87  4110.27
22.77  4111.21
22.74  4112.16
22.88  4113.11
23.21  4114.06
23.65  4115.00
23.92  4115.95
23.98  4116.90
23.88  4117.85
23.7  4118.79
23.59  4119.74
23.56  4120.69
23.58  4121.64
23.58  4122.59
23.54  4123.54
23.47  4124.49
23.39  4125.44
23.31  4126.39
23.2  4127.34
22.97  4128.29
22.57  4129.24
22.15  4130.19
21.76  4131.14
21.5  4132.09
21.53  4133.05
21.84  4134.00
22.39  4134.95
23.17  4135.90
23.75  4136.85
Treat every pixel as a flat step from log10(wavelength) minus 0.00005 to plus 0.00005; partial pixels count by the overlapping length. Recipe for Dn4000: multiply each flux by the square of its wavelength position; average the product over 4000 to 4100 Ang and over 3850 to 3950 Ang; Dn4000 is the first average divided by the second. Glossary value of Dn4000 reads 1.70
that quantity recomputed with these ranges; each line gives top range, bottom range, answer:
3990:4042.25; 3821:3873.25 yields 1.94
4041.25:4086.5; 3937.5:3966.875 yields 1.60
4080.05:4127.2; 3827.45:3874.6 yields 1.92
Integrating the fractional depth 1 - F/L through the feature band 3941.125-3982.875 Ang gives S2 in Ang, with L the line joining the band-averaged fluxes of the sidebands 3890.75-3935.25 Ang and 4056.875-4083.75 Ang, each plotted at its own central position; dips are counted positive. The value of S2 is 5.7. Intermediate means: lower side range 15.3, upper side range 23.4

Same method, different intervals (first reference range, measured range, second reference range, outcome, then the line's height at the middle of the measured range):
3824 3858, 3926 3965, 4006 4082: 9.3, 18.3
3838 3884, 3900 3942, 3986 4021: 8.4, 18.2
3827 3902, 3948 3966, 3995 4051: 3.0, 19.8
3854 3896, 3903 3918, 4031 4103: -0.9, 16.5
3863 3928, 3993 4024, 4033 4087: -4.1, 21.1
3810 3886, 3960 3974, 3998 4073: 6.0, 20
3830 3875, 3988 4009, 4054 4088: -2.3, 20.2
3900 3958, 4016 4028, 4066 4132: -3.5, 19.5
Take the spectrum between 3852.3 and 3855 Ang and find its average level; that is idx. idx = 15.2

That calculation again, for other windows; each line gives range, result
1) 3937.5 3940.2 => 11.4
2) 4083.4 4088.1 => 24.2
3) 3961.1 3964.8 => 13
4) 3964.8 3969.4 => 9.82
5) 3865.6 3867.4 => 16.5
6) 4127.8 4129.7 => 22.8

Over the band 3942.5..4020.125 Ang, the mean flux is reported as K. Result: 19.1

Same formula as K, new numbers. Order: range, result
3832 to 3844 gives 10.8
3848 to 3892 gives 14.9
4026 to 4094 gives 23.5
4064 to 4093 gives 23.8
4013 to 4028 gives 25.3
